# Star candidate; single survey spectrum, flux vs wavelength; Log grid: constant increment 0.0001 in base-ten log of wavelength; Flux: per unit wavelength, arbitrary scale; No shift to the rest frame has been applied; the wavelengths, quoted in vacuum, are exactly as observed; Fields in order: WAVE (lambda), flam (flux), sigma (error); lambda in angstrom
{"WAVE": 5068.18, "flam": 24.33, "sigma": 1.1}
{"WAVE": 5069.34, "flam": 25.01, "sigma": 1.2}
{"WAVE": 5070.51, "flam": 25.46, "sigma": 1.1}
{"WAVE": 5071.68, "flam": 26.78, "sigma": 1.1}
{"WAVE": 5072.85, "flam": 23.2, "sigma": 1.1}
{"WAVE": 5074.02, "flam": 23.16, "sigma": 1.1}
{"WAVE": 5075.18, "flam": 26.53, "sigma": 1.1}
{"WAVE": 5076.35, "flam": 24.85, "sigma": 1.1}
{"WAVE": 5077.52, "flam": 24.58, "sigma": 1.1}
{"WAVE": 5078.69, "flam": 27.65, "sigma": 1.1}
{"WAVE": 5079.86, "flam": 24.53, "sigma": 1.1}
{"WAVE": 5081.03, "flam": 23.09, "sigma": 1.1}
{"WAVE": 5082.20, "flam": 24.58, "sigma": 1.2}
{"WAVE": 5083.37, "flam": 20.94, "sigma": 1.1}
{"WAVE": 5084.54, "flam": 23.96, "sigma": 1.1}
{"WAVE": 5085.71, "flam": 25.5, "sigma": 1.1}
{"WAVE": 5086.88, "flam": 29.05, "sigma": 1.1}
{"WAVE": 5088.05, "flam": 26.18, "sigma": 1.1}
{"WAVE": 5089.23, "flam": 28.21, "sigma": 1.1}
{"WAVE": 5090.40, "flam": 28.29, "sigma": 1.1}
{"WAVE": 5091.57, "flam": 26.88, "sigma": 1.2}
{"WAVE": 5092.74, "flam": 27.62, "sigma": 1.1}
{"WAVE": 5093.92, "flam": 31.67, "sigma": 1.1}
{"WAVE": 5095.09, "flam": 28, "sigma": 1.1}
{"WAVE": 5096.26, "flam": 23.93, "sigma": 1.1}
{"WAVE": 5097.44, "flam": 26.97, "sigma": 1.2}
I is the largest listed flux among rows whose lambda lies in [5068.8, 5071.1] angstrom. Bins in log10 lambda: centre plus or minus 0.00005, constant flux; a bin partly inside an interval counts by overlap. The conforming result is 25.46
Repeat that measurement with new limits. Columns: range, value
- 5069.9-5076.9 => 26.78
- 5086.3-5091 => 29.05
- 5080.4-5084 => 24.58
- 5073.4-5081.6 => 27.65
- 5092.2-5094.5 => 31.67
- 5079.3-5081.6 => 24.53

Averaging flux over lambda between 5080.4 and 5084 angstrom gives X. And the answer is 22.9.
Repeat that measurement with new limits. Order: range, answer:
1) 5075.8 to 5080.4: 25.4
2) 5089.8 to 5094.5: 28.6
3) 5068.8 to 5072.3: 25.7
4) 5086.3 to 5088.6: 27.7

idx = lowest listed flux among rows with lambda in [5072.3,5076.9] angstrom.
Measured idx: 23.16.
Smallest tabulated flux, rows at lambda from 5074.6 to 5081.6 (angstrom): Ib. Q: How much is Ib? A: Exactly 23.09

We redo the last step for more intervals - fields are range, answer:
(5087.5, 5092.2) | 26.18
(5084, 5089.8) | 23.96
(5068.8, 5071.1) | 25.01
